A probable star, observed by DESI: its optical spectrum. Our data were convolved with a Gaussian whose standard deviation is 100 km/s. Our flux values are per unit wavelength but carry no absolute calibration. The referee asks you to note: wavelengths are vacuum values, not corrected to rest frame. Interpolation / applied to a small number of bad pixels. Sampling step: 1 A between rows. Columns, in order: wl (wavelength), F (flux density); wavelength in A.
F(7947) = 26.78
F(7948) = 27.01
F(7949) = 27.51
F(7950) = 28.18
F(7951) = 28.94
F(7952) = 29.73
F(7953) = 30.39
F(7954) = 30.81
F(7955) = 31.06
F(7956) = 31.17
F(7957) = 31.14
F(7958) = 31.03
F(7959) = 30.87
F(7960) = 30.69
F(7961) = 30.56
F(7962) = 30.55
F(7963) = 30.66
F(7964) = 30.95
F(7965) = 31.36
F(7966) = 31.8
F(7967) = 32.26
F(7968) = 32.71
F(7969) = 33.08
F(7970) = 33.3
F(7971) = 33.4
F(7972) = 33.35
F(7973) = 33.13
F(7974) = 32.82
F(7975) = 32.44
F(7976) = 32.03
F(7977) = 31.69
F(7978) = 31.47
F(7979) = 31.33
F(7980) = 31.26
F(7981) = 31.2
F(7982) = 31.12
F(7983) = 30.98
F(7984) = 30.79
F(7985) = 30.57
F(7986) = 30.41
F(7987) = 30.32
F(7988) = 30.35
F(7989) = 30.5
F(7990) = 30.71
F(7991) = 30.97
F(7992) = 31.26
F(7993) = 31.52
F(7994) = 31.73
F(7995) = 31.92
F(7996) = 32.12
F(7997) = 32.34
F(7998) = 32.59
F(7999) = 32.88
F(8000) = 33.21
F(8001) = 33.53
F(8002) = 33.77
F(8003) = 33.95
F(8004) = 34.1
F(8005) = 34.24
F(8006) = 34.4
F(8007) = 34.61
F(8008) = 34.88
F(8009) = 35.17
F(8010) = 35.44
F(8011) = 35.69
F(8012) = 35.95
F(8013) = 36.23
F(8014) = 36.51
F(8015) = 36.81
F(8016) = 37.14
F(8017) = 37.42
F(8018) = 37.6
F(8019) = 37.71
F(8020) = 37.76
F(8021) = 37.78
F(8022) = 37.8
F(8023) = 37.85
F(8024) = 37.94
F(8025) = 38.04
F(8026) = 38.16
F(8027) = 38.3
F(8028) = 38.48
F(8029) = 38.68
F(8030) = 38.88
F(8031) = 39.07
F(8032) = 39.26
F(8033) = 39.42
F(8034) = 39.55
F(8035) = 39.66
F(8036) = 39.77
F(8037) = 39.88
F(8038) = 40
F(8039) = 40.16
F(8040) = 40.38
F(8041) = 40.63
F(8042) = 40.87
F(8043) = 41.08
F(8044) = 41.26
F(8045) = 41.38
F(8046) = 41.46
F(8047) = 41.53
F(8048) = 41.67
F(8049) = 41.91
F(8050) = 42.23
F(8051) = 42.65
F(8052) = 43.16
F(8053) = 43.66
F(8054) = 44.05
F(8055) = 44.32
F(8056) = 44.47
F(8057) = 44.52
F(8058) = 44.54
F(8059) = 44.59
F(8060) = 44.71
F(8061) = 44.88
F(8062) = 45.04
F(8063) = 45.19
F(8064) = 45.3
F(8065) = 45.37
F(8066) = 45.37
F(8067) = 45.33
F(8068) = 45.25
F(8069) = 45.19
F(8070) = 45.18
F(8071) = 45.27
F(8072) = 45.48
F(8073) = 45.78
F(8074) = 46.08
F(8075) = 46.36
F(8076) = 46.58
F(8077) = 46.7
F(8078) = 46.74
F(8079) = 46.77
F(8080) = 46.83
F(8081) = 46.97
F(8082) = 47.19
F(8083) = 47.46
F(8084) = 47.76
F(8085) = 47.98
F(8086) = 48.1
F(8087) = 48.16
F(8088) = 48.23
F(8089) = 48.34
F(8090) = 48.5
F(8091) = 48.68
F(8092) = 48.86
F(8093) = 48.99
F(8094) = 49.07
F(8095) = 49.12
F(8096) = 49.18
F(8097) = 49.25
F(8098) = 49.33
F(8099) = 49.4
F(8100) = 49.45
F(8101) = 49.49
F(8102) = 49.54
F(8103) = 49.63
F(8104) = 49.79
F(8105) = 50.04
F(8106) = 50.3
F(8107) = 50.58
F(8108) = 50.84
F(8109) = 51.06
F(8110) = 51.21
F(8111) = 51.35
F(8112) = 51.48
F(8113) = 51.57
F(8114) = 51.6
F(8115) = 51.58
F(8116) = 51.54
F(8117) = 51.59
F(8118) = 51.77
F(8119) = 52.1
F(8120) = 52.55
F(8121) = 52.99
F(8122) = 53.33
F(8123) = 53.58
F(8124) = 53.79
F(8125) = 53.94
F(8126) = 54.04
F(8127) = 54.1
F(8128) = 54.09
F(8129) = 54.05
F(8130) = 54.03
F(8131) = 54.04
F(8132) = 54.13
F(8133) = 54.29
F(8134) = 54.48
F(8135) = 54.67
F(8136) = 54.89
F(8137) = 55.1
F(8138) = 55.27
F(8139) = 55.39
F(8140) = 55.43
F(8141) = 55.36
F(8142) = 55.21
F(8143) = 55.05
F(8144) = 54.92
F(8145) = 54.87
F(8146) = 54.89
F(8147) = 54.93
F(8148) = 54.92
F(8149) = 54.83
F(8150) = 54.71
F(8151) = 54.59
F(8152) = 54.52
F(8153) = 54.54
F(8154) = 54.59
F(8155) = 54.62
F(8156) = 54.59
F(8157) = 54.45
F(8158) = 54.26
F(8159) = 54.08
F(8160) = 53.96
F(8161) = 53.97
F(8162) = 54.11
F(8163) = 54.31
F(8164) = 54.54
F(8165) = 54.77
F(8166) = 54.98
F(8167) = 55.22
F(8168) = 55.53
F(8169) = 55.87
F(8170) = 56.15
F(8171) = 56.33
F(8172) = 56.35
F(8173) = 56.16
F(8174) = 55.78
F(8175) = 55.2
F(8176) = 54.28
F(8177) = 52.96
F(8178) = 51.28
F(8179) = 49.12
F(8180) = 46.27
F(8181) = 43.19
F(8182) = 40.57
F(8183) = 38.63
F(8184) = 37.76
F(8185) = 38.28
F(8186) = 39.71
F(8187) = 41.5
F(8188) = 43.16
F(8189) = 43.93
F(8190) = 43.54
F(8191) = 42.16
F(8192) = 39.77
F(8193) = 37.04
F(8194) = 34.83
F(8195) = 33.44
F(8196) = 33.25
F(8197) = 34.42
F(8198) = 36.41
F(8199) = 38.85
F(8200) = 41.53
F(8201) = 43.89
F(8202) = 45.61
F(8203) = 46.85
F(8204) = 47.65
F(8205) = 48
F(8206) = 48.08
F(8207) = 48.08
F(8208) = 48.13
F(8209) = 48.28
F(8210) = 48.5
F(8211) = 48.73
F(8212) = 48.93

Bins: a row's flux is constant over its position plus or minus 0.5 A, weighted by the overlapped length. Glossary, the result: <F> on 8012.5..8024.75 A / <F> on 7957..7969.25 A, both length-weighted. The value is 1.2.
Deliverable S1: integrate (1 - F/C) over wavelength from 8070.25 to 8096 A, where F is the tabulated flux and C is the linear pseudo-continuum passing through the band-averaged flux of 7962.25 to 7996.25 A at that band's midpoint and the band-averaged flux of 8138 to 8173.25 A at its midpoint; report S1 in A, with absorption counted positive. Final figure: -1.19 A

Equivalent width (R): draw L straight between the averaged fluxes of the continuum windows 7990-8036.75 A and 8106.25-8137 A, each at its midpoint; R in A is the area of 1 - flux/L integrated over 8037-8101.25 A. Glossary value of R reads -1.13 A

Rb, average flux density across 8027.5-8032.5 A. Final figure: 38.9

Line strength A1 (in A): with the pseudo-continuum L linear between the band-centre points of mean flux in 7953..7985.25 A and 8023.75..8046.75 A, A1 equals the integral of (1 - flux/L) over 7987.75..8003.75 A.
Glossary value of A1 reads 1.3 A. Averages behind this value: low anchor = 31.6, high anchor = 39.7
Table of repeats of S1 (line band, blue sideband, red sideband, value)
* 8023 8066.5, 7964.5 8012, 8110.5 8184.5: -1.90 A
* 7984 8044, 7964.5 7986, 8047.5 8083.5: 2.81 A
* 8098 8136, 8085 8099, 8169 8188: -2.71 A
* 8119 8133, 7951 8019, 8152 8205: -3.21 A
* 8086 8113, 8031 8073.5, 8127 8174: -0.56 A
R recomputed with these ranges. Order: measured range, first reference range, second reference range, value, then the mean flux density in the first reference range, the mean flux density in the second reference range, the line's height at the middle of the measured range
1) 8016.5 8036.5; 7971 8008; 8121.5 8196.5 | -1.2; 32.2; 51.2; 36.3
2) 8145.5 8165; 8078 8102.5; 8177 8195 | -4.7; 48.4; 41.9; 44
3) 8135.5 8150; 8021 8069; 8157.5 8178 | -0.8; 41.6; 54.9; 52.2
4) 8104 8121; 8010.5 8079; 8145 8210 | -2.3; 41.6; 48.6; 45.2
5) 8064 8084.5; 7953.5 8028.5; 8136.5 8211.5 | -2.8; 33.4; 49.4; 40.6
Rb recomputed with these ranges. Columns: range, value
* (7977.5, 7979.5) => 31.4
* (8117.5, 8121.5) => 52.4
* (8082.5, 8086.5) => 47.8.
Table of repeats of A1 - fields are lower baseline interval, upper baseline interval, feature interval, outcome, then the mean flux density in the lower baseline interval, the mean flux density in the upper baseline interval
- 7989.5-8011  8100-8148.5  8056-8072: -0.6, 33.2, 53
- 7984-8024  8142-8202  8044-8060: -2.0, 34.1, 49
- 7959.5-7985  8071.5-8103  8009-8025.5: 0.5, 31.8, 48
